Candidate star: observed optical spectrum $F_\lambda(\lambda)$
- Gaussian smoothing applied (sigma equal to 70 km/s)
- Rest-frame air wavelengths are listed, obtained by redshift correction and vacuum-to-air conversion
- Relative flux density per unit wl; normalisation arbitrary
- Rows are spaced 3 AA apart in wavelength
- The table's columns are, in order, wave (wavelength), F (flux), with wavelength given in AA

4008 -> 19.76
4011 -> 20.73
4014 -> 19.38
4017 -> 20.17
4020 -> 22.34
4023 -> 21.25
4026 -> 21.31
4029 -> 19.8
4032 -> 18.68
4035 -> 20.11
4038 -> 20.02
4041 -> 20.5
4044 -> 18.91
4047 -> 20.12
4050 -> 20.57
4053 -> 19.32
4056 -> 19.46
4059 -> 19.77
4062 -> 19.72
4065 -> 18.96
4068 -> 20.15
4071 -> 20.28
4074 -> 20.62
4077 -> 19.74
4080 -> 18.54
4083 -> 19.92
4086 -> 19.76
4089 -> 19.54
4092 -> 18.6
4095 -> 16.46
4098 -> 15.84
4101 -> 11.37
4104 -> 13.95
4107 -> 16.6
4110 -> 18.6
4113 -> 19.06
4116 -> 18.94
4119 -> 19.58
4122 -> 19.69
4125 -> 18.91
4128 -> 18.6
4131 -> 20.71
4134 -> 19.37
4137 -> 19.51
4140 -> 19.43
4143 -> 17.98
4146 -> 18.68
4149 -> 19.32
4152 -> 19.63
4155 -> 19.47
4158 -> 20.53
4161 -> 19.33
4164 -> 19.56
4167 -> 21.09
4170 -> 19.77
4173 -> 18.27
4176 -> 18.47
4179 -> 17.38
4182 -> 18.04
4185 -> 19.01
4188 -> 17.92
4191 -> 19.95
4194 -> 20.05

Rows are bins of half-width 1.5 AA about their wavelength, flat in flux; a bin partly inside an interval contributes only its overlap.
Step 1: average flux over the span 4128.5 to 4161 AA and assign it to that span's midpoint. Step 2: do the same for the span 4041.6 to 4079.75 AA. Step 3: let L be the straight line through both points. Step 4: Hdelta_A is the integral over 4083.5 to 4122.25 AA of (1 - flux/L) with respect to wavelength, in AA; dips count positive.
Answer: 4.1 AA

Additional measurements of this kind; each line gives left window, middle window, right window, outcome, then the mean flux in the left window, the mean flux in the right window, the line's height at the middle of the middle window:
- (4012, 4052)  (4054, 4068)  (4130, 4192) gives 0.3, 20.2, 19.2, 20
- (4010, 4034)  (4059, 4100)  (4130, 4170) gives 2.1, 20.4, 19.6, 20.1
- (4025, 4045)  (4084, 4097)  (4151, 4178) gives 0.8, 19.9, 19.5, 19.7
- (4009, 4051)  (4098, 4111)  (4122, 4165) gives 3.0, 20.3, 19.4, 19.7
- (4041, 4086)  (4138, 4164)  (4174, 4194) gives -0.6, 19.7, 18.6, 18.9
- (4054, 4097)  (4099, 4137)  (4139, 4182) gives 2.5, 19.4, 19.2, 19.3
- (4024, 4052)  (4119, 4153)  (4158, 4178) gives 0.6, 20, 19.4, 19.6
